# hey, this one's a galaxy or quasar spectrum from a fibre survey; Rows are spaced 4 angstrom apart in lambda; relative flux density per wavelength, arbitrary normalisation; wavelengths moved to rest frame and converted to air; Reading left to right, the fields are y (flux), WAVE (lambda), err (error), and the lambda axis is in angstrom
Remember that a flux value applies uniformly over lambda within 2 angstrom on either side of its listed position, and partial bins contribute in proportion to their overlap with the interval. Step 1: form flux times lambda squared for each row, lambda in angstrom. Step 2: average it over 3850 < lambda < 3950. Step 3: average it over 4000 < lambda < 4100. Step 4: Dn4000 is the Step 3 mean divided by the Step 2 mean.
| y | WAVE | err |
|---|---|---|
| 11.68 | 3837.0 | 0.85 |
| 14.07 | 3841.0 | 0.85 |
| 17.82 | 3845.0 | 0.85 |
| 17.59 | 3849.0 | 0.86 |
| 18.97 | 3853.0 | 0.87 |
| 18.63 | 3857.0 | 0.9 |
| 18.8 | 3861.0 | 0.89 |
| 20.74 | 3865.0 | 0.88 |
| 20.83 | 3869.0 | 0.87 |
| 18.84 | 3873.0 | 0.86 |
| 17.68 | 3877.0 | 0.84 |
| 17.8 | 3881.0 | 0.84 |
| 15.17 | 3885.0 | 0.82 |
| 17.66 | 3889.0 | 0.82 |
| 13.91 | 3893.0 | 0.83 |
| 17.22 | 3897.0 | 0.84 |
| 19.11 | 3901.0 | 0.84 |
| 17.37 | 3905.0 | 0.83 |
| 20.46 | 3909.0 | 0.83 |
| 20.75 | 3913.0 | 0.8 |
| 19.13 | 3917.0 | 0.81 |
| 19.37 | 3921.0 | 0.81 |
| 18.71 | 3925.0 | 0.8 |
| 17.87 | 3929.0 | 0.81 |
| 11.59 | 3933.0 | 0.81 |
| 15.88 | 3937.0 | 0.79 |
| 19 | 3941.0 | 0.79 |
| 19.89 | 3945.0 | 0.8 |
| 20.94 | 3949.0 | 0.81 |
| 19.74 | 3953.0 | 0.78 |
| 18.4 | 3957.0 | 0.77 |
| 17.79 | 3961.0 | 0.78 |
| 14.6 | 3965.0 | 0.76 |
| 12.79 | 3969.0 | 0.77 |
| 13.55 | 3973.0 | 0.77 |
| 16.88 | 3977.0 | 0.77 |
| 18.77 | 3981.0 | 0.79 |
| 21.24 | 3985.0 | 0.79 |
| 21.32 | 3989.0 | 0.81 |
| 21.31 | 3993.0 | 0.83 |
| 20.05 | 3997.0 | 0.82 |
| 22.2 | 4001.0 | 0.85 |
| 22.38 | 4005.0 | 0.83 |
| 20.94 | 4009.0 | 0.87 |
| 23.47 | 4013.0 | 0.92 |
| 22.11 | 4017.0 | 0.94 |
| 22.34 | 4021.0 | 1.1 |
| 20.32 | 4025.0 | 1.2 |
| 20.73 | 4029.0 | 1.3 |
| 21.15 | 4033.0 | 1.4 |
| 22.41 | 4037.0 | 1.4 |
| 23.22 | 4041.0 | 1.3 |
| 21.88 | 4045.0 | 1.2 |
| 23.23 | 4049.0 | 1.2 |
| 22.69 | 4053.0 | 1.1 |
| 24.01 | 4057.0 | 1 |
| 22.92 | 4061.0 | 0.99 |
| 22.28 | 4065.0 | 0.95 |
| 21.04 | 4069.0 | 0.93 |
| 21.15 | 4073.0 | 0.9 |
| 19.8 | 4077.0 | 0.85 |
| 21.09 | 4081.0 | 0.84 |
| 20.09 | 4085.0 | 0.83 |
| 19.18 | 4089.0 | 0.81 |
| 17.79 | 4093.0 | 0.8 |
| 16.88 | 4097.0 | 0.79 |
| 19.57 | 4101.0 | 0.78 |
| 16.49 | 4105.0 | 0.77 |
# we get 1.27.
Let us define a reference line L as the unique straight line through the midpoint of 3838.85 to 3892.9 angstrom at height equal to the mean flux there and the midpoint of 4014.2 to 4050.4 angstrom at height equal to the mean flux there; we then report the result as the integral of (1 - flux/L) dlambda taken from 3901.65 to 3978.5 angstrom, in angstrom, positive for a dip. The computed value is 7.8 angstrom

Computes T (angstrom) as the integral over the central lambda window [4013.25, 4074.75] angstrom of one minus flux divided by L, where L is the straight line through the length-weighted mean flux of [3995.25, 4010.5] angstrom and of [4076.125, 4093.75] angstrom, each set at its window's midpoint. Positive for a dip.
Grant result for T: -4.7 angstrom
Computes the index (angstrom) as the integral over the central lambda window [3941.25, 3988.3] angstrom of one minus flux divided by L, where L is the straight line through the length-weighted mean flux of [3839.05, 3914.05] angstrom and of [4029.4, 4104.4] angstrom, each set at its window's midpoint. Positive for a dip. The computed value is 3.8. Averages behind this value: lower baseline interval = 18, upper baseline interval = 21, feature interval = 17.8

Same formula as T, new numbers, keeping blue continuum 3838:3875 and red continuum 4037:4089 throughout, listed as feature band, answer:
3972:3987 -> 1.9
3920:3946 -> 3.1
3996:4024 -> -1.3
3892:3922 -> 1.0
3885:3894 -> 1.4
